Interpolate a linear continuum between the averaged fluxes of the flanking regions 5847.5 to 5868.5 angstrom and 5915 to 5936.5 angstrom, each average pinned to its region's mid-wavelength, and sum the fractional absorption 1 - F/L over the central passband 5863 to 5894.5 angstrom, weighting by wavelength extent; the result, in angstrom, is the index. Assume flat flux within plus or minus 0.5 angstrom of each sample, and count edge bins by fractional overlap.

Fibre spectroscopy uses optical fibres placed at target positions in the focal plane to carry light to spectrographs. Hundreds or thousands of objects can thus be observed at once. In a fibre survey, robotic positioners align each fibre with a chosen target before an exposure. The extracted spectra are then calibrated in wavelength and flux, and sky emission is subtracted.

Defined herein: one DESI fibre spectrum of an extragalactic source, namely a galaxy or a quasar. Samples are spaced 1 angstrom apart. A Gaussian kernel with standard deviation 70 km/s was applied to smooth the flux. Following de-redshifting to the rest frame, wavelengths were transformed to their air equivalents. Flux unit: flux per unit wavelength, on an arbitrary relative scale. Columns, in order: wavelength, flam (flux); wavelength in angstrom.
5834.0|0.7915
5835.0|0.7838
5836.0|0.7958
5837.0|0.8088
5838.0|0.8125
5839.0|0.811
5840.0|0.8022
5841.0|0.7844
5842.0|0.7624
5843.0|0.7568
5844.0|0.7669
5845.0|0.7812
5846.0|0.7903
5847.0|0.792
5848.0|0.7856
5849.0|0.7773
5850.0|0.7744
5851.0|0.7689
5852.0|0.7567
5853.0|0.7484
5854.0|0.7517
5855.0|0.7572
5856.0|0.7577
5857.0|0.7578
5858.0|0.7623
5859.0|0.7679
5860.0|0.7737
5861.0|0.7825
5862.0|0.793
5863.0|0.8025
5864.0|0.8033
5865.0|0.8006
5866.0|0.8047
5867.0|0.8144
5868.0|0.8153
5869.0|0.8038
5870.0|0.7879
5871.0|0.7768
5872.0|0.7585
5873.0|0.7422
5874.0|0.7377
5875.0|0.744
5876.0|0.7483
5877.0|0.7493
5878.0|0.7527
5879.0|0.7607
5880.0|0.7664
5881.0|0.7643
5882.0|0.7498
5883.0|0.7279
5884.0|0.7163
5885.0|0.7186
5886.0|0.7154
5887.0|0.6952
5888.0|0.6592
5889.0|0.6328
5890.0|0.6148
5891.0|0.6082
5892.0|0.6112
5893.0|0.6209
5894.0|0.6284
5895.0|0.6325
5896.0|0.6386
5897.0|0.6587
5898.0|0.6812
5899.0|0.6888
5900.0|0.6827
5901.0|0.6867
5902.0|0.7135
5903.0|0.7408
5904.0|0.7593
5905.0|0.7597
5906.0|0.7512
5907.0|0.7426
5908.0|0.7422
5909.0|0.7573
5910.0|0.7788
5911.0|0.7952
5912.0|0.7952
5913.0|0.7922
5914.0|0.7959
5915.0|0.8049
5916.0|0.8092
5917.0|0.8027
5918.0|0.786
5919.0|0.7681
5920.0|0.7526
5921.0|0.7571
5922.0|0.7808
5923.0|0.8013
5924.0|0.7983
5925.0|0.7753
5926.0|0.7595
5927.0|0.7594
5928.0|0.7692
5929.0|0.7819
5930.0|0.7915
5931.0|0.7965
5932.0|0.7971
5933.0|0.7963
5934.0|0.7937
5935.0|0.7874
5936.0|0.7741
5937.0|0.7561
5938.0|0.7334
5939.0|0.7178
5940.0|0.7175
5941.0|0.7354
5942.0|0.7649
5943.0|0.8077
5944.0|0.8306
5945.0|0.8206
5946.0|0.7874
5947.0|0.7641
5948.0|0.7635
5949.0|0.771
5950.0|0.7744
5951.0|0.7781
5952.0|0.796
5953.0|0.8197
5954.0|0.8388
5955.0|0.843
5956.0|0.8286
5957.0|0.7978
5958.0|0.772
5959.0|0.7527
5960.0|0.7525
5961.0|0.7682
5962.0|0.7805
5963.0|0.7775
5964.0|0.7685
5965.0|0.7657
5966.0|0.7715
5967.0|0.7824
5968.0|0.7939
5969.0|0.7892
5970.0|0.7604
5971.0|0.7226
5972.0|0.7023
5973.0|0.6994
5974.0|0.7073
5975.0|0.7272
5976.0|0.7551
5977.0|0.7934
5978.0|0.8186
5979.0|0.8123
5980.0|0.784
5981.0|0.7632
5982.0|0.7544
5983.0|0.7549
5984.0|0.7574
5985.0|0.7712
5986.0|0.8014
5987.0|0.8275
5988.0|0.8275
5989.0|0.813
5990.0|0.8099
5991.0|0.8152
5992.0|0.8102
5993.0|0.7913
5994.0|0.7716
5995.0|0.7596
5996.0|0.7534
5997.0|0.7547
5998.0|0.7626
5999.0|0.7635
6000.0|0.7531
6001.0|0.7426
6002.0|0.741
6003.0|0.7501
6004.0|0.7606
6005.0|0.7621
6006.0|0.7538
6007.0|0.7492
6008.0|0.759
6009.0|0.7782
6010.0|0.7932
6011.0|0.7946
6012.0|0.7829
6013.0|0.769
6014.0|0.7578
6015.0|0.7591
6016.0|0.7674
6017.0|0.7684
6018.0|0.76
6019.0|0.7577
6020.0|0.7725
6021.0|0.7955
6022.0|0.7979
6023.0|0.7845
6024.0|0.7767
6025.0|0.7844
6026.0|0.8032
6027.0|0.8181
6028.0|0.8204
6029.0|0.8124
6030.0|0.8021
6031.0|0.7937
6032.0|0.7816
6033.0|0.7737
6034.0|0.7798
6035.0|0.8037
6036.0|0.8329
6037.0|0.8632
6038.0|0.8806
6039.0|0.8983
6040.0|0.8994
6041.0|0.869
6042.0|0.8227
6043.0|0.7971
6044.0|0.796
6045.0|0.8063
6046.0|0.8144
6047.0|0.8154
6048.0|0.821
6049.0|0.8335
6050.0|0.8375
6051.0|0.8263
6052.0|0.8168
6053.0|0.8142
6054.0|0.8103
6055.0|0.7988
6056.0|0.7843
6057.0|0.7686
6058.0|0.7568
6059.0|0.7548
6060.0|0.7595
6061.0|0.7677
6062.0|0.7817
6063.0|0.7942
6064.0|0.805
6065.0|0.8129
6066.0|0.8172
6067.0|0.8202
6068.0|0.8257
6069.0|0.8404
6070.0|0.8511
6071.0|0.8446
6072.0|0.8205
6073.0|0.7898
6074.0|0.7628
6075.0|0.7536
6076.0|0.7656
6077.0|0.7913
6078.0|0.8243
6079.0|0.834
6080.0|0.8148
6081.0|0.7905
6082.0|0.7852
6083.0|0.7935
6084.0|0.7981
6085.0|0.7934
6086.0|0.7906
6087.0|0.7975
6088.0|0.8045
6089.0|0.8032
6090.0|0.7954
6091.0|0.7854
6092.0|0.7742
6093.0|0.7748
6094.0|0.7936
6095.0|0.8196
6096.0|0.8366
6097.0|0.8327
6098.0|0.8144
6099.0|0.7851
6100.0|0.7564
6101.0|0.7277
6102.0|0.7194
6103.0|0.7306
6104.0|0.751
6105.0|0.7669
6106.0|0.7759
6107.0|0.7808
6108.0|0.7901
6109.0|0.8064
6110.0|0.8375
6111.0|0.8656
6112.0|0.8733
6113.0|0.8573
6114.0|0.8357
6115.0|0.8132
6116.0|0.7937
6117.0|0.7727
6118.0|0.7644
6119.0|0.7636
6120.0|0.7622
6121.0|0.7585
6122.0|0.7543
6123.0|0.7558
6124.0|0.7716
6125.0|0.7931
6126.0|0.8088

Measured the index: 2.0 angstrom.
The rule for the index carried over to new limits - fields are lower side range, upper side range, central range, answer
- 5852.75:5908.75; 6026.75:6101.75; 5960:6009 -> 0.3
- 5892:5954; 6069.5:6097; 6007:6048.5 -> -0.8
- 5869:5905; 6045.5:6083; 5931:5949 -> -0.9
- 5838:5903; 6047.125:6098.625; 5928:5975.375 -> -0.5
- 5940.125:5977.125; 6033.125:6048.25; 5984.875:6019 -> 1.3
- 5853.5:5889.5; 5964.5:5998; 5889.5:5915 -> 1.8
